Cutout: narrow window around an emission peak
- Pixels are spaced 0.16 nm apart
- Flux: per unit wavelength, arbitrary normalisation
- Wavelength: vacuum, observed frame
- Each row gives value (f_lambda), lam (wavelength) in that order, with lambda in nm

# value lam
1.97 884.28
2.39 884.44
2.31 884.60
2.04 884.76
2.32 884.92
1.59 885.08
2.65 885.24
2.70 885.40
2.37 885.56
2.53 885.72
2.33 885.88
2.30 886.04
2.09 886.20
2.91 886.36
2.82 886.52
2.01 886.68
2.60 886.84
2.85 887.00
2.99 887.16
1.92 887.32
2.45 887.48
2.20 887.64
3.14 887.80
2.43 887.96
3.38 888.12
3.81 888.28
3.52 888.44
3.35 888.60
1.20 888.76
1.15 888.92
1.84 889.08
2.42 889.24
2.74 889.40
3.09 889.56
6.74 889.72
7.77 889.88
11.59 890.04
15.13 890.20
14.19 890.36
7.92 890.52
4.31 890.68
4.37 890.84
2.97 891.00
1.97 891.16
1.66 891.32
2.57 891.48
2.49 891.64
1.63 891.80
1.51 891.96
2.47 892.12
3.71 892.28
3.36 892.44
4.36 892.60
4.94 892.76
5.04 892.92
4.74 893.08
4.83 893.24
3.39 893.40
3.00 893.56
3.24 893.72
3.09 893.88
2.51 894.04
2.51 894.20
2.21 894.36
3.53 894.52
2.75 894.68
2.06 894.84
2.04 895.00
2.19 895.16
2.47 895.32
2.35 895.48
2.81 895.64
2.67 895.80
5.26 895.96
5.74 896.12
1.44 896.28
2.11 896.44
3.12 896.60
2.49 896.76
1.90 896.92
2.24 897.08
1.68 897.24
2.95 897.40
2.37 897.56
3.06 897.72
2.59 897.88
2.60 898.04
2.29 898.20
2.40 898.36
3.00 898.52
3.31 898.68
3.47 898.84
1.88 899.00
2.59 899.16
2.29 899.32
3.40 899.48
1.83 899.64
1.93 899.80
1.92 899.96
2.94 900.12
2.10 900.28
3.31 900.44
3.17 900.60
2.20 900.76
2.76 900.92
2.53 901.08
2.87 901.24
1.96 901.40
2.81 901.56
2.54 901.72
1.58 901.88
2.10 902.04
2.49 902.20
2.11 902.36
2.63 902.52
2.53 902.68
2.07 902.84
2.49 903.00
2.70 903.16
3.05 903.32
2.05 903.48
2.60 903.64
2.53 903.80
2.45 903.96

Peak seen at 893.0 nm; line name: [N II] 6583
